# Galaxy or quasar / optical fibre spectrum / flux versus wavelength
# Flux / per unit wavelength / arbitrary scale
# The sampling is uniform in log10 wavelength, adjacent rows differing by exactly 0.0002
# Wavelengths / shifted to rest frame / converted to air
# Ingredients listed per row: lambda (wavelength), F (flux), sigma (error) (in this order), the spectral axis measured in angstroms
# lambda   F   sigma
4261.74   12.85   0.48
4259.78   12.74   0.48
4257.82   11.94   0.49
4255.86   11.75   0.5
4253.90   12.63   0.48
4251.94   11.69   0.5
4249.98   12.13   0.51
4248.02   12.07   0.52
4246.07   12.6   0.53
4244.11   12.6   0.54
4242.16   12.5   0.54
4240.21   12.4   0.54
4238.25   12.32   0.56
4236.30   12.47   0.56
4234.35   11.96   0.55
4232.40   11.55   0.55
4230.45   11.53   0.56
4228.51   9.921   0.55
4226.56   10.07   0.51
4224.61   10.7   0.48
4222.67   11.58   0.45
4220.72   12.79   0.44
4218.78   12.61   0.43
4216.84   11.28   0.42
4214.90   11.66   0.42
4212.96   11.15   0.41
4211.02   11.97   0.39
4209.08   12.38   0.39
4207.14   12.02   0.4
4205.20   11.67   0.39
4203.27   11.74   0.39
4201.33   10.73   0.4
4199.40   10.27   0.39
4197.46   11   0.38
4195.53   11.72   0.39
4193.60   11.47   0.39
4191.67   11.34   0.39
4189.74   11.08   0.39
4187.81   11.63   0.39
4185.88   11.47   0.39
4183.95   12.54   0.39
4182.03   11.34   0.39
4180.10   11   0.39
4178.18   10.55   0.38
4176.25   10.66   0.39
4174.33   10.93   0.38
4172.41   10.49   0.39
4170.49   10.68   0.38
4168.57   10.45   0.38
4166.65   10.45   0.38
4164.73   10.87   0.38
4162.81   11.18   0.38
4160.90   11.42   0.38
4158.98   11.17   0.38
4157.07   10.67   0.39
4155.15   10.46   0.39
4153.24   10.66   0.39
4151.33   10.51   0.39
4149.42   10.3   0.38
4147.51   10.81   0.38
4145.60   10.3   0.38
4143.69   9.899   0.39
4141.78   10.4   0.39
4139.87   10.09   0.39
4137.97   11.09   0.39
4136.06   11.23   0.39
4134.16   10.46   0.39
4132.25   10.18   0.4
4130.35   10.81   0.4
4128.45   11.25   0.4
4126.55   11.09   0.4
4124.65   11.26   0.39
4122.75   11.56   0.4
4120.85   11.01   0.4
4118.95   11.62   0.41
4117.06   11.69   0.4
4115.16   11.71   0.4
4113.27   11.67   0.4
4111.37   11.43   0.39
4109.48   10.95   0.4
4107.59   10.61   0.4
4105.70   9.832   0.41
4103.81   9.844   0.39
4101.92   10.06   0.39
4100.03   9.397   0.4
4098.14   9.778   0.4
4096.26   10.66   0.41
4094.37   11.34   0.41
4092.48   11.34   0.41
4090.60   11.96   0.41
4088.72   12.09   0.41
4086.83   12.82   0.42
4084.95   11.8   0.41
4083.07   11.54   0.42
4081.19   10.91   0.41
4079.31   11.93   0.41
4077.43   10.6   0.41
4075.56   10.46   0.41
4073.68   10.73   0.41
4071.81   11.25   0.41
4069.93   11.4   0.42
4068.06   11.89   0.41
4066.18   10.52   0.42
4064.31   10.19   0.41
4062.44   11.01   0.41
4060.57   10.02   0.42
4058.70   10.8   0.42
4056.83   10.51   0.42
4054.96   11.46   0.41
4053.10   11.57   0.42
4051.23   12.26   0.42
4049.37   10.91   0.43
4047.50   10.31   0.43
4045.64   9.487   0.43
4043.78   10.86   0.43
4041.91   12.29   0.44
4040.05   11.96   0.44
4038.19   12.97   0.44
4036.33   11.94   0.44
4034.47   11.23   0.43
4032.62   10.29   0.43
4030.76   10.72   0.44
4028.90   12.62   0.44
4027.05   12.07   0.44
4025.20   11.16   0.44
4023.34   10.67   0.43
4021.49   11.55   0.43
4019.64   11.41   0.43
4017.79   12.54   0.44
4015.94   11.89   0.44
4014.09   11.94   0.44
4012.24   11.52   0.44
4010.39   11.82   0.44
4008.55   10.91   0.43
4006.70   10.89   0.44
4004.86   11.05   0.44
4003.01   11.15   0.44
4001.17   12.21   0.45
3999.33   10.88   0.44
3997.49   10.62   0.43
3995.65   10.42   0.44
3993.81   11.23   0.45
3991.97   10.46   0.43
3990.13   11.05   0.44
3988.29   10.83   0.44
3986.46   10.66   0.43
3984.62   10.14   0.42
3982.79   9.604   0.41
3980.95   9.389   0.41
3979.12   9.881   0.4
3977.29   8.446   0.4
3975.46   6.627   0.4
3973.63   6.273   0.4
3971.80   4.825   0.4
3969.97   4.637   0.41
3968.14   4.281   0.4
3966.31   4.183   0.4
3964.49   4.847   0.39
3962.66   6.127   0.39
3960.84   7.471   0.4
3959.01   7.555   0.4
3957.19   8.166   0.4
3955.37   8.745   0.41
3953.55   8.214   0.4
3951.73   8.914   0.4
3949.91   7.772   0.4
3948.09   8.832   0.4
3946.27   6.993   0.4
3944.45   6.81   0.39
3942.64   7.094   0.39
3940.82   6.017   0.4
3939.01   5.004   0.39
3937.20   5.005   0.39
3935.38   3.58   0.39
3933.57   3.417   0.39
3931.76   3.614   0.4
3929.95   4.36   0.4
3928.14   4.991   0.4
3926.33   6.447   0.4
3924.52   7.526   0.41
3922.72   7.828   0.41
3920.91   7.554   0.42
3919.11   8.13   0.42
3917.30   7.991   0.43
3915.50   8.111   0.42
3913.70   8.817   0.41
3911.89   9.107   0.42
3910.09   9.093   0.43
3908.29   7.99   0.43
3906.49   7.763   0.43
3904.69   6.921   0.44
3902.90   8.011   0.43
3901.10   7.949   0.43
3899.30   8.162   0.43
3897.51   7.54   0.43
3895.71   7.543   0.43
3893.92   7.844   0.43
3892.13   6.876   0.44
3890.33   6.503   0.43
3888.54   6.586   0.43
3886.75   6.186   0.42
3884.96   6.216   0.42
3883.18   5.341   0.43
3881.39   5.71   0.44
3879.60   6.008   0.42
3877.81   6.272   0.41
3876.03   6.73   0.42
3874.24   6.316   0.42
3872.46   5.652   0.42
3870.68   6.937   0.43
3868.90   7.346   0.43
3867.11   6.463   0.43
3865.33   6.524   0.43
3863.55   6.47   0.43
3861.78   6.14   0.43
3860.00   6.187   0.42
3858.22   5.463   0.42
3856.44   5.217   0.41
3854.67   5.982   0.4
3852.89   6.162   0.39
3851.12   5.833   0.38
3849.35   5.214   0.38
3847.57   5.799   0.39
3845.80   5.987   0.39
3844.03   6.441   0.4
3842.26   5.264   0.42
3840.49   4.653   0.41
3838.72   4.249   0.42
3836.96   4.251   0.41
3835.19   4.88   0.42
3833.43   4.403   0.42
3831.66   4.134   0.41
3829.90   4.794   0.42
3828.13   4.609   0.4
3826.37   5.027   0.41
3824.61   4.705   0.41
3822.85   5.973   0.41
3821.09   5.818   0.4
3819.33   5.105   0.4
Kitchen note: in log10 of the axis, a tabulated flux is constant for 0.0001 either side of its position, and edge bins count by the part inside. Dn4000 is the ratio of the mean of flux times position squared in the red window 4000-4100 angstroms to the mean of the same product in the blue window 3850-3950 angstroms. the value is 1.8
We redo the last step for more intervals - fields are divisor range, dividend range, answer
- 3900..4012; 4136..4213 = 1.53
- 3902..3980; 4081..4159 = 1.74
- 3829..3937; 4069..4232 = 2.00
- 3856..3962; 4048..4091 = 1.77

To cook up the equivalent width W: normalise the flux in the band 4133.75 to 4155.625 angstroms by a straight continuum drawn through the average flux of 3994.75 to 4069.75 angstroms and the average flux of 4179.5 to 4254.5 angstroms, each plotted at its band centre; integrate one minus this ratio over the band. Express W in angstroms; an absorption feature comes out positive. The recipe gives 1.9 angstroms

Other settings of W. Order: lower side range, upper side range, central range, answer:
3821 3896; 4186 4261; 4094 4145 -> -3.7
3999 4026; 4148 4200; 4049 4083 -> 0.8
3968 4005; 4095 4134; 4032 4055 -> -3.1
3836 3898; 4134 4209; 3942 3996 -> -1.7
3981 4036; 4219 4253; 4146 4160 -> 1.1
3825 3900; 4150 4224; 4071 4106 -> -4.9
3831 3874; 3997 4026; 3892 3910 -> -0.8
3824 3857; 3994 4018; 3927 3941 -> 6.8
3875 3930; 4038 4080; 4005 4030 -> -3.9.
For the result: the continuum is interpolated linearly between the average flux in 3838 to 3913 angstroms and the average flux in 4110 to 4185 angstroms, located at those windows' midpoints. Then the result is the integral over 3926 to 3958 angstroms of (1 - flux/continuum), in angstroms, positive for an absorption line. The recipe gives 5.6 angstroms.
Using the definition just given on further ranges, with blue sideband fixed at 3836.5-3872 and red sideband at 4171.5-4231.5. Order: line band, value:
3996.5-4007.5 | -4.0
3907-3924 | -3.6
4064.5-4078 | -2.4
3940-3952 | -0.2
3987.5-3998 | -3.6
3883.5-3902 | -1.8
